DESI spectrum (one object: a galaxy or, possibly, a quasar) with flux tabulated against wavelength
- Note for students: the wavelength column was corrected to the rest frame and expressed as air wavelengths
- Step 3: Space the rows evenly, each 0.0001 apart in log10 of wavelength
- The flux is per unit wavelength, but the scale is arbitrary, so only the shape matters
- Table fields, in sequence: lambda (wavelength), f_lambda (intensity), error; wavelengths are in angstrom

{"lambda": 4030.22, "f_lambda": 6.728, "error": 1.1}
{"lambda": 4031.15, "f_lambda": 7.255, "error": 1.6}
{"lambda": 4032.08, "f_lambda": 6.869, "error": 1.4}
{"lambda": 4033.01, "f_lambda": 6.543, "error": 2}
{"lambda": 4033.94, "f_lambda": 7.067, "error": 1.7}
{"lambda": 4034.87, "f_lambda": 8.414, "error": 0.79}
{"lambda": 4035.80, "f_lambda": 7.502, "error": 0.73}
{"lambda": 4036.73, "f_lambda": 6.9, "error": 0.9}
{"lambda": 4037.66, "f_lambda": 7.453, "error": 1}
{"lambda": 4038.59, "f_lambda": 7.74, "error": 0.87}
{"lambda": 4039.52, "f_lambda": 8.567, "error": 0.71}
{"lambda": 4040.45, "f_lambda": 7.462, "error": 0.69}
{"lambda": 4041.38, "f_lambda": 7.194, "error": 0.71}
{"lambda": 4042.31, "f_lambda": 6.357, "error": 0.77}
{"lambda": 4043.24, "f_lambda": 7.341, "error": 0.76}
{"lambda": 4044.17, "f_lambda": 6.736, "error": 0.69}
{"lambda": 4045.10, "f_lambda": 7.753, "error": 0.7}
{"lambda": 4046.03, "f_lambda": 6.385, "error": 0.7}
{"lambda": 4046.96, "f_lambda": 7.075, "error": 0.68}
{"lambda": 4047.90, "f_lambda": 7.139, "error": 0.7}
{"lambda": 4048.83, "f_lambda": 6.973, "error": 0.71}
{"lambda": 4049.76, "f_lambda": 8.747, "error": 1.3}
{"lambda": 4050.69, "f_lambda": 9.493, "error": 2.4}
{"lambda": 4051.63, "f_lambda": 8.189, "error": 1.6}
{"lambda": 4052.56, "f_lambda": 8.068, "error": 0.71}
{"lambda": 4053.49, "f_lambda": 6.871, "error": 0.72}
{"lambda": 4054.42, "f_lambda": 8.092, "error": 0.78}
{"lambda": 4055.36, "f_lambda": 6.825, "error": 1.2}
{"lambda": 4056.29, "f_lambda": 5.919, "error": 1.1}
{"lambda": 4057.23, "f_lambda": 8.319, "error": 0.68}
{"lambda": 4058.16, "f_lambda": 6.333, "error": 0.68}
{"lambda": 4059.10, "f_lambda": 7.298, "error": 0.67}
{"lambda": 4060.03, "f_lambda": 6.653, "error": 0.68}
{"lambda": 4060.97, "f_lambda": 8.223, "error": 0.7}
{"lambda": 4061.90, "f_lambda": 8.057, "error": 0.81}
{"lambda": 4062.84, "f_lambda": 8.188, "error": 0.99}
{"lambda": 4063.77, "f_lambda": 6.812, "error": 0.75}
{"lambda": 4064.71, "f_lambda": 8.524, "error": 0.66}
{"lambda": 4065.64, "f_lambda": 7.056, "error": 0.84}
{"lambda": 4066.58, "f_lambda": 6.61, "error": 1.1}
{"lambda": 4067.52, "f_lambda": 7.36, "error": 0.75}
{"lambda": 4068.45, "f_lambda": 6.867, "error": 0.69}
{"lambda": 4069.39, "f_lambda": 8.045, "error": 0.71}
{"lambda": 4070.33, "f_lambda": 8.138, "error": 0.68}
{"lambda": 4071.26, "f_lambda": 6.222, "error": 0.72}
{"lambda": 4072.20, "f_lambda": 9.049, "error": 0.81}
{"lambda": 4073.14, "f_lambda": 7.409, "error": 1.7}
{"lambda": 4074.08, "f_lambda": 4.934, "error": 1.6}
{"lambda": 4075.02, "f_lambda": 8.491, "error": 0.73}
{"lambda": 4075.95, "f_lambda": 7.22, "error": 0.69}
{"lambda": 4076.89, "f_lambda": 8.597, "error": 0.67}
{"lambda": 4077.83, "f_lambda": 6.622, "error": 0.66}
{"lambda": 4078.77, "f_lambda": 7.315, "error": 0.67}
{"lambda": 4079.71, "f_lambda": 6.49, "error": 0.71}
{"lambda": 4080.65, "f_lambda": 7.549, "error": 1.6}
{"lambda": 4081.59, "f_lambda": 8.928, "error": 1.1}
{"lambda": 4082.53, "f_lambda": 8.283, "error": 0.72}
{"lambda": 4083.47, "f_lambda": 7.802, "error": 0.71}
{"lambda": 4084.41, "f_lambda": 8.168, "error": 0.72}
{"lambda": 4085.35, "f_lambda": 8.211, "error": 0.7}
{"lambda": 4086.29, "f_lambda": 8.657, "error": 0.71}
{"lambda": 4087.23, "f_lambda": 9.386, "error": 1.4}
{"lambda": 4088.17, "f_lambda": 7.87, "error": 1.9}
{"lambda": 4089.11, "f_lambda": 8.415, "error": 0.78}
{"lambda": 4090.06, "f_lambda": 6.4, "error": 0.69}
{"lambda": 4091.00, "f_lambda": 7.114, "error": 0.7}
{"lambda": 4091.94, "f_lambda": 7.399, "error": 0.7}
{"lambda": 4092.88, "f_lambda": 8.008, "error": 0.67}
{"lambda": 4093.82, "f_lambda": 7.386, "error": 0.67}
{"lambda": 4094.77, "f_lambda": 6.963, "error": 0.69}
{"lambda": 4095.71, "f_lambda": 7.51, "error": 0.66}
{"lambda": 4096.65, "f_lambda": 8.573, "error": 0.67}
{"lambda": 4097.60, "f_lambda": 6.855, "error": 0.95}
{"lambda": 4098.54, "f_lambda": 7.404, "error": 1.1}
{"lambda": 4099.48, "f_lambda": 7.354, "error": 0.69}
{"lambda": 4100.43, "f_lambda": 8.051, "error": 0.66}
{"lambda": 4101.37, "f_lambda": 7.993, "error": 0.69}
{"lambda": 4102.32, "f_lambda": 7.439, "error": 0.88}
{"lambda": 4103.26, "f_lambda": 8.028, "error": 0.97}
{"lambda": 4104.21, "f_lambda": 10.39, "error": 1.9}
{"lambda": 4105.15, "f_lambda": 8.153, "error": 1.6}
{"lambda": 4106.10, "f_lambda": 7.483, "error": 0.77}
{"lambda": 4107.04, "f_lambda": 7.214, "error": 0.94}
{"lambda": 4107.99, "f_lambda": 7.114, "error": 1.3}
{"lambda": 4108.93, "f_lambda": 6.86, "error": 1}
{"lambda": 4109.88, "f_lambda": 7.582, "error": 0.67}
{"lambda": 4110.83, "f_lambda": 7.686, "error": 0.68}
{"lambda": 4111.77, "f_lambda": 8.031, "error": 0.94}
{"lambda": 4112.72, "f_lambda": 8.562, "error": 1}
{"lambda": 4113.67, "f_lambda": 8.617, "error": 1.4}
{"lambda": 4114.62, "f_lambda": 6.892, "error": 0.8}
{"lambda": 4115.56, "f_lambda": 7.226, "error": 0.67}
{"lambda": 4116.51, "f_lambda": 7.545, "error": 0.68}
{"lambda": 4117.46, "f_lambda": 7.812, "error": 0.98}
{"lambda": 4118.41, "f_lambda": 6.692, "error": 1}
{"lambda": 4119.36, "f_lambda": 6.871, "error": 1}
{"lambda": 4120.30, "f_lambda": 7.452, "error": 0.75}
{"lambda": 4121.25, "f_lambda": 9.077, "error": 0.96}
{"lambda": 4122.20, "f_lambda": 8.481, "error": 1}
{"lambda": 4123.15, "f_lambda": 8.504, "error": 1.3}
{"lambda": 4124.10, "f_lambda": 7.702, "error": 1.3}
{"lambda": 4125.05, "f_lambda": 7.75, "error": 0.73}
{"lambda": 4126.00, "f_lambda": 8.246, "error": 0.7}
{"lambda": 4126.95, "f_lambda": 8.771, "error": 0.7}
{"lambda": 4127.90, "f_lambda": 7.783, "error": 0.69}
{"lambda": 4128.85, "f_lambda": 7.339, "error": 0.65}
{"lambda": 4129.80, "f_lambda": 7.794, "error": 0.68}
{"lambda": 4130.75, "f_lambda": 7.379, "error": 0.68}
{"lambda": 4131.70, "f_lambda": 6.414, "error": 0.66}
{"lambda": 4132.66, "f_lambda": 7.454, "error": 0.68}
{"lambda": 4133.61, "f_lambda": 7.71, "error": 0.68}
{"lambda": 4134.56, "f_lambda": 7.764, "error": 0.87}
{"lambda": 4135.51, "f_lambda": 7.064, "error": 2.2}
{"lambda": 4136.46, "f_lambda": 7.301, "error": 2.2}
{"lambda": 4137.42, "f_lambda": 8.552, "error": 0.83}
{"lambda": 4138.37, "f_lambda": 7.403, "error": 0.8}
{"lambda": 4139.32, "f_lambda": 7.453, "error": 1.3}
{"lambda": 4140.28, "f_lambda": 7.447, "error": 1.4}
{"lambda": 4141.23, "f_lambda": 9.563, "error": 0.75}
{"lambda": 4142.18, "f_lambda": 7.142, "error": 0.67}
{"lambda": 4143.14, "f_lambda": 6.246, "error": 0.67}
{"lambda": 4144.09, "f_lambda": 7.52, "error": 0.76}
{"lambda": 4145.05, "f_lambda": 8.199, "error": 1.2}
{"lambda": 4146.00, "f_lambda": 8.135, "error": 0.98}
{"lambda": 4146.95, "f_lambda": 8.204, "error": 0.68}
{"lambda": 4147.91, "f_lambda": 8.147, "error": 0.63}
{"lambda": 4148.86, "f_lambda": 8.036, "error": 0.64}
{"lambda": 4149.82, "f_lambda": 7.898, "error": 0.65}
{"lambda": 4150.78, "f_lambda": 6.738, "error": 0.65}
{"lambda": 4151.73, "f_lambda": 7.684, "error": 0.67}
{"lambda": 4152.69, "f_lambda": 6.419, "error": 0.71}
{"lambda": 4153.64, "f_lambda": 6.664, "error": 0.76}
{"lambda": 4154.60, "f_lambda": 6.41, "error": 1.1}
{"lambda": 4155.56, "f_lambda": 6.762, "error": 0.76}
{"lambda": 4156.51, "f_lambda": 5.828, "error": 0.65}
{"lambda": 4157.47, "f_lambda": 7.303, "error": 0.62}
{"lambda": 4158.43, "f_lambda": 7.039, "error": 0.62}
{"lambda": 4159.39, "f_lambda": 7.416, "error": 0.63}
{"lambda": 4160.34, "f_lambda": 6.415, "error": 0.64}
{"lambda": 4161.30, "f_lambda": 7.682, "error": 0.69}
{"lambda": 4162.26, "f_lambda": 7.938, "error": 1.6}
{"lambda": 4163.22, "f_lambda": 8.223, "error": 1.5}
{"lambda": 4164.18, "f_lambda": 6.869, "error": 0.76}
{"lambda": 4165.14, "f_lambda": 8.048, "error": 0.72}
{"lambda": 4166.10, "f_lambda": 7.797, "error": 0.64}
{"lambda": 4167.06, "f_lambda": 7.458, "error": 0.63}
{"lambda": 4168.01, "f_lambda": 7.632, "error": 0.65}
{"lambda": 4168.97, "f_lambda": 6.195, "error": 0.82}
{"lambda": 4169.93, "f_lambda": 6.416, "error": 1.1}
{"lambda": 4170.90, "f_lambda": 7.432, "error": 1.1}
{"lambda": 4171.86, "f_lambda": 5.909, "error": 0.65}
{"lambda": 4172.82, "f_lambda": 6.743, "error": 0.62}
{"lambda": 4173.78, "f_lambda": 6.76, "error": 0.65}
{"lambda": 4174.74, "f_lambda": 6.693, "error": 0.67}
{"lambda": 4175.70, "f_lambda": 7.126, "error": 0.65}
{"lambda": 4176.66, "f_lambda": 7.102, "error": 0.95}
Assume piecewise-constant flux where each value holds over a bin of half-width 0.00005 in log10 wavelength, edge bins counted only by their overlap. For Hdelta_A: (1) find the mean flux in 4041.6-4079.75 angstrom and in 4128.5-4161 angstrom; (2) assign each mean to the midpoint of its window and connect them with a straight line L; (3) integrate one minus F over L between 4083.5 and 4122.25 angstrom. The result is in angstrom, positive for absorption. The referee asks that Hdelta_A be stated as -2.01 angstrom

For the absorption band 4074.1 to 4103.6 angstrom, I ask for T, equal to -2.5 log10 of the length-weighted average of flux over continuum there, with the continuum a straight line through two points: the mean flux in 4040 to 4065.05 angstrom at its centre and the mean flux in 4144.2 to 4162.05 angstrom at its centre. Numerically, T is -0.05 mag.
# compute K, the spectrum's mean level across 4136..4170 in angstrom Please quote 7.41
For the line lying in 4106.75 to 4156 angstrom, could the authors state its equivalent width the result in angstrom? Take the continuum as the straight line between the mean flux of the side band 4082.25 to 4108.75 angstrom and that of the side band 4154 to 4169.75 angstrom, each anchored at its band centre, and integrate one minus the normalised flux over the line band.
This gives -0.9 angstrom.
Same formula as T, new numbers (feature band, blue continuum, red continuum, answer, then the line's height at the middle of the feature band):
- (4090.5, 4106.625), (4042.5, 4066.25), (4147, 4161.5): -0.066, 7.31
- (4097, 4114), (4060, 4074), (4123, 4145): -0.032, 7.59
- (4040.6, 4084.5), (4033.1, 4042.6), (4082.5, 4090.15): 0.053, 7.83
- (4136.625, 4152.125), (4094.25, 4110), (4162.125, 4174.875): -0.060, 7.35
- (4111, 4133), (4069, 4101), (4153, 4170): -0.050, 7.41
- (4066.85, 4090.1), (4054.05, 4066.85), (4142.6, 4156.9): -0.054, 7.34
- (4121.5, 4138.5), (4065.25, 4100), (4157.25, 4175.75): -0.061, 7.34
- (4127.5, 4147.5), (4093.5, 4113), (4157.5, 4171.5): -0.017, 7.5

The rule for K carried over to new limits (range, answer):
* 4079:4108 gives 7.83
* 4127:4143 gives 7.6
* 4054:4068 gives 7.35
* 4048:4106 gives 7.67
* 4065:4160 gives 7.61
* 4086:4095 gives 7.76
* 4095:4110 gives 7.74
